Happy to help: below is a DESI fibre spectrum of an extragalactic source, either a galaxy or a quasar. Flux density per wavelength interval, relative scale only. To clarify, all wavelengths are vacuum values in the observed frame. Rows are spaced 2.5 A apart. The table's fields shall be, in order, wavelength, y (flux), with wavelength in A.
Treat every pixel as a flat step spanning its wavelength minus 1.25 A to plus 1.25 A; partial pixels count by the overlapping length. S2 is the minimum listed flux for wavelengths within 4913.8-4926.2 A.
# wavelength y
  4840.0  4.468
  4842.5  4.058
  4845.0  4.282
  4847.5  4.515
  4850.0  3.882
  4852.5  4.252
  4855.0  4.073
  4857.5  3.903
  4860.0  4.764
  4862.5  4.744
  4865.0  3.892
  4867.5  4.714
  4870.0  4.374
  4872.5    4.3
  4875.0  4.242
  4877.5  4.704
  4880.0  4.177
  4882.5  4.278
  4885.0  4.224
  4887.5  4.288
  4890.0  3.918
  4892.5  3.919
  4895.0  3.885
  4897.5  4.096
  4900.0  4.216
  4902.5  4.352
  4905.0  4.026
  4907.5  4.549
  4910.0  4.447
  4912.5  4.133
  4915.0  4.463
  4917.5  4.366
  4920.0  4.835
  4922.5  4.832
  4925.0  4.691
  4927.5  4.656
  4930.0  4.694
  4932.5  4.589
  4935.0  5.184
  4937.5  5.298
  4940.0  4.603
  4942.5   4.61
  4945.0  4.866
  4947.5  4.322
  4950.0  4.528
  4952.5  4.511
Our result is 4.366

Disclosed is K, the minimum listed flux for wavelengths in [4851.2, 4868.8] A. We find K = 3.892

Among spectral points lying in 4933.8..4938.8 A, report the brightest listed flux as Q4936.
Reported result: 5.298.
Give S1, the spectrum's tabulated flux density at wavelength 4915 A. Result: 4.463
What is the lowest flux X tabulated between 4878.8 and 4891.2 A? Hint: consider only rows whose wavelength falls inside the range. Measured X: 3.918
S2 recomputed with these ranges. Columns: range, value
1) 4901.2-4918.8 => 4.026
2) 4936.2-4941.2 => 4.603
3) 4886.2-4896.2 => 3.885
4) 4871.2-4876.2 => 4.242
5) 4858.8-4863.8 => 4.744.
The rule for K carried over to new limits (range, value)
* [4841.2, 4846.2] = 4.058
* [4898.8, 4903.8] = 4.216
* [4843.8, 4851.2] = 3.882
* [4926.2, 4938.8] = 4.589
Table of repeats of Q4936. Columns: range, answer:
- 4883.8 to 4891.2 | 4.288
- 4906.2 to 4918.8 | 4.549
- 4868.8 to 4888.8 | 4.704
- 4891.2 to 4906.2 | 4.352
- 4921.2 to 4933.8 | 4.832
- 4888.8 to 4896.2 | 3.919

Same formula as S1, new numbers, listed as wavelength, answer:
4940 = 4.603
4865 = 3.892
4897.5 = 4.096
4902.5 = 4.352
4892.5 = 3.919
